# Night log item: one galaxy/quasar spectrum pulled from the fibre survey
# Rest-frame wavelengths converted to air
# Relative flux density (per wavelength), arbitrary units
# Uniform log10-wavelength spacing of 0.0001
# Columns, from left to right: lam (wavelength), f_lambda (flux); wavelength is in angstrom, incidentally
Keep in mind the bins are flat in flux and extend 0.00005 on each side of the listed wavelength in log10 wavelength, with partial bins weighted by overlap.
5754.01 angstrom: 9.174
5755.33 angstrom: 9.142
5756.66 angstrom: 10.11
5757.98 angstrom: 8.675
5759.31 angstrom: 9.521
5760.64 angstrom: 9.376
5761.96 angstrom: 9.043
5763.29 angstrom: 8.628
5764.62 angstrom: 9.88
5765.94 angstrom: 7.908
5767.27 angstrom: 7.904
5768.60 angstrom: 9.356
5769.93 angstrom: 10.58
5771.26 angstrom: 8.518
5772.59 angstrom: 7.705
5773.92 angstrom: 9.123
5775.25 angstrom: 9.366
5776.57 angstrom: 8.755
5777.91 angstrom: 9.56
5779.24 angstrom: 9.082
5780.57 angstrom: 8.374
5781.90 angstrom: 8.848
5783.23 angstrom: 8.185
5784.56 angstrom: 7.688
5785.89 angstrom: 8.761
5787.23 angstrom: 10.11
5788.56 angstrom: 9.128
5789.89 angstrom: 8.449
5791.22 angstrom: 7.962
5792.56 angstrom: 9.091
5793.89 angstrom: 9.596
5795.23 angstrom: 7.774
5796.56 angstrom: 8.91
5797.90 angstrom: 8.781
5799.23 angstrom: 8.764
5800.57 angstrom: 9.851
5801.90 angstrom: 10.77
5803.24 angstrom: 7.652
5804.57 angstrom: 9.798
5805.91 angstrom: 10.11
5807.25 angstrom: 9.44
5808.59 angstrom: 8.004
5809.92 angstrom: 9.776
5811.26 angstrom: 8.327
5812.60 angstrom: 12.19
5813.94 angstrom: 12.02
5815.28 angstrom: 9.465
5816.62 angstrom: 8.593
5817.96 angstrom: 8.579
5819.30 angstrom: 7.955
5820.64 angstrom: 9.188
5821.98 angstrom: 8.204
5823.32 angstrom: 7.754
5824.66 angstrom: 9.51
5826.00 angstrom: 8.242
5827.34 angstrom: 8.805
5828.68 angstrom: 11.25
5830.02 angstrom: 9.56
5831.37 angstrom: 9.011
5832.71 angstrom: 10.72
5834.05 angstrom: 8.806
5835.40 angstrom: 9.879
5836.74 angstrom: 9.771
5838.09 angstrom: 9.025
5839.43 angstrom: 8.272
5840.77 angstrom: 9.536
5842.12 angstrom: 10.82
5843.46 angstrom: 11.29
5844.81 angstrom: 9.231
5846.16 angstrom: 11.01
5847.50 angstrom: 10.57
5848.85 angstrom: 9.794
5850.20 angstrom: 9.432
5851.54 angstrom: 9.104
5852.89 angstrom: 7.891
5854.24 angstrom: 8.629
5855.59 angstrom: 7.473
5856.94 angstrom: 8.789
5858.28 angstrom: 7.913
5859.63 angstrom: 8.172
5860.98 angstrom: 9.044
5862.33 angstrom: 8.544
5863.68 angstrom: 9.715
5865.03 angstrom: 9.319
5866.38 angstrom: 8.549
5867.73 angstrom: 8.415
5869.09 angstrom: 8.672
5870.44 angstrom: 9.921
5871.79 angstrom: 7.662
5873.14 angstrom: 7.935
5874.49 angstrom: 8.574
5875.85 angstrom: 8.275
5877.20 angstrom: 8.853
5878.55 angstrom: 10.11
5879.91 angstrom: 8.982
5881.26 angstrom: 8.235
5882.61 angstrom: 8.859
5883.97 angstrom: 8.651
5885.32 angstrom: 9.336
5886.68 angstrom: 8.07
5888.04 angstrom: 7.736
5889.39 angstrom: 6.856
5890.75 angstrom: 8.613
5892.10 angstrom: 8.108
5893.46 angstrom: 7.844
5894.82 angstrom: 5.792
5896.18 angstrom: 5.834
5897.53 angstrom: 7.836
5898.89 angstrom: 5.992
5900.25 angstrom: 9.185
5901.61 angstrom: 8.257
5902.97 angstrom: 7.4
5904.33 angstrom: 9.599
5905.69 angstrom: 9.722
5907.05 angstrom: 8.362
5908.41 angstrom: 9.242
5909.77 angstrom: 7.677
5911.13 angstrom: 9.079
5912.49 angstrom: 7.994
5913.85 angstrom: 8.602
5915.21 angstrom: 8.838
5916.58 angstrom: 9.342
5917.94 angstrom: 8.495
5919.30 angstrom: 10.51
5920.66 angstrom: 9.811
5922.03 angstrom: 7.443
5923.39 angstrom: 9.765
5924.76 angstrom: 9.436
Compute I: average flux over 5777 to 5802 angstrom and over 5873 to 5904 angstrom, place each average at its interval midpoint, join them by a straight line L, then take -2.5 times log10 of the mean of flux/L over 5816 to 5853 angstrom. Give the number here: -0.10 mag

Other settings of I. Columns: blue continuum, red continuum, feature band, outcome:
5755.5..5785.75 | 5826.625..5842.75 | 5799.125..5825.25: 0.01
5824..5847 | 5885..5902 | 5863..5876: -0.03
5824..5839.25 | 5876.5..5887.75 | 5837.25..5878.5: 0.01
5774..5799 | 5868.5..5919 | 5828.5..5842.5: -0.12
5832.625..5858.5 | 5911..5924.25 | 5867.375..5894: 0.09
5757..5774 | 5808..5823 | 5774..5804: 0.03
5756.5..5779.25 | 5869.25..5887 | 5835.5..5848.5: -0.13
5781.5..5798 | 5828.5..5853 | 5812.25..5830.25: 0.00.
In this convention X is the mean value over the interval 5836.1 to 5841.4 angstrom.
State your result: 9.15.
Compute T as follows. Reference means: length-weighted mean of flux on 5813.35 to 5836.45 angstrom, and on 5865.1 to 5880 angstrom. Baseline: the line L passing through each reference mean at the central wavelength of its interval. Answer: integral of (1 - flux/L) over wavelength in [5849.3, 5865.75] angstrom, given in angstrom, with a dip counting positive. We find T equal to 0.4 angstrom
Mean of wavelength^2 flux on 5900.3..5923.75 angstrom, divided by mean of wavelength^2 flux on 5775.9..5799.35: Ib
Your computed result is 1.05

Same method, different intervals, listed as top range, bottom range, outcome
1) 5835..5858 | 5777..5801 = 1.09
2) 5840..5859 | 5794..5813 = 1.03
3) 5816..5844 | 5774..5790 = 1.06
